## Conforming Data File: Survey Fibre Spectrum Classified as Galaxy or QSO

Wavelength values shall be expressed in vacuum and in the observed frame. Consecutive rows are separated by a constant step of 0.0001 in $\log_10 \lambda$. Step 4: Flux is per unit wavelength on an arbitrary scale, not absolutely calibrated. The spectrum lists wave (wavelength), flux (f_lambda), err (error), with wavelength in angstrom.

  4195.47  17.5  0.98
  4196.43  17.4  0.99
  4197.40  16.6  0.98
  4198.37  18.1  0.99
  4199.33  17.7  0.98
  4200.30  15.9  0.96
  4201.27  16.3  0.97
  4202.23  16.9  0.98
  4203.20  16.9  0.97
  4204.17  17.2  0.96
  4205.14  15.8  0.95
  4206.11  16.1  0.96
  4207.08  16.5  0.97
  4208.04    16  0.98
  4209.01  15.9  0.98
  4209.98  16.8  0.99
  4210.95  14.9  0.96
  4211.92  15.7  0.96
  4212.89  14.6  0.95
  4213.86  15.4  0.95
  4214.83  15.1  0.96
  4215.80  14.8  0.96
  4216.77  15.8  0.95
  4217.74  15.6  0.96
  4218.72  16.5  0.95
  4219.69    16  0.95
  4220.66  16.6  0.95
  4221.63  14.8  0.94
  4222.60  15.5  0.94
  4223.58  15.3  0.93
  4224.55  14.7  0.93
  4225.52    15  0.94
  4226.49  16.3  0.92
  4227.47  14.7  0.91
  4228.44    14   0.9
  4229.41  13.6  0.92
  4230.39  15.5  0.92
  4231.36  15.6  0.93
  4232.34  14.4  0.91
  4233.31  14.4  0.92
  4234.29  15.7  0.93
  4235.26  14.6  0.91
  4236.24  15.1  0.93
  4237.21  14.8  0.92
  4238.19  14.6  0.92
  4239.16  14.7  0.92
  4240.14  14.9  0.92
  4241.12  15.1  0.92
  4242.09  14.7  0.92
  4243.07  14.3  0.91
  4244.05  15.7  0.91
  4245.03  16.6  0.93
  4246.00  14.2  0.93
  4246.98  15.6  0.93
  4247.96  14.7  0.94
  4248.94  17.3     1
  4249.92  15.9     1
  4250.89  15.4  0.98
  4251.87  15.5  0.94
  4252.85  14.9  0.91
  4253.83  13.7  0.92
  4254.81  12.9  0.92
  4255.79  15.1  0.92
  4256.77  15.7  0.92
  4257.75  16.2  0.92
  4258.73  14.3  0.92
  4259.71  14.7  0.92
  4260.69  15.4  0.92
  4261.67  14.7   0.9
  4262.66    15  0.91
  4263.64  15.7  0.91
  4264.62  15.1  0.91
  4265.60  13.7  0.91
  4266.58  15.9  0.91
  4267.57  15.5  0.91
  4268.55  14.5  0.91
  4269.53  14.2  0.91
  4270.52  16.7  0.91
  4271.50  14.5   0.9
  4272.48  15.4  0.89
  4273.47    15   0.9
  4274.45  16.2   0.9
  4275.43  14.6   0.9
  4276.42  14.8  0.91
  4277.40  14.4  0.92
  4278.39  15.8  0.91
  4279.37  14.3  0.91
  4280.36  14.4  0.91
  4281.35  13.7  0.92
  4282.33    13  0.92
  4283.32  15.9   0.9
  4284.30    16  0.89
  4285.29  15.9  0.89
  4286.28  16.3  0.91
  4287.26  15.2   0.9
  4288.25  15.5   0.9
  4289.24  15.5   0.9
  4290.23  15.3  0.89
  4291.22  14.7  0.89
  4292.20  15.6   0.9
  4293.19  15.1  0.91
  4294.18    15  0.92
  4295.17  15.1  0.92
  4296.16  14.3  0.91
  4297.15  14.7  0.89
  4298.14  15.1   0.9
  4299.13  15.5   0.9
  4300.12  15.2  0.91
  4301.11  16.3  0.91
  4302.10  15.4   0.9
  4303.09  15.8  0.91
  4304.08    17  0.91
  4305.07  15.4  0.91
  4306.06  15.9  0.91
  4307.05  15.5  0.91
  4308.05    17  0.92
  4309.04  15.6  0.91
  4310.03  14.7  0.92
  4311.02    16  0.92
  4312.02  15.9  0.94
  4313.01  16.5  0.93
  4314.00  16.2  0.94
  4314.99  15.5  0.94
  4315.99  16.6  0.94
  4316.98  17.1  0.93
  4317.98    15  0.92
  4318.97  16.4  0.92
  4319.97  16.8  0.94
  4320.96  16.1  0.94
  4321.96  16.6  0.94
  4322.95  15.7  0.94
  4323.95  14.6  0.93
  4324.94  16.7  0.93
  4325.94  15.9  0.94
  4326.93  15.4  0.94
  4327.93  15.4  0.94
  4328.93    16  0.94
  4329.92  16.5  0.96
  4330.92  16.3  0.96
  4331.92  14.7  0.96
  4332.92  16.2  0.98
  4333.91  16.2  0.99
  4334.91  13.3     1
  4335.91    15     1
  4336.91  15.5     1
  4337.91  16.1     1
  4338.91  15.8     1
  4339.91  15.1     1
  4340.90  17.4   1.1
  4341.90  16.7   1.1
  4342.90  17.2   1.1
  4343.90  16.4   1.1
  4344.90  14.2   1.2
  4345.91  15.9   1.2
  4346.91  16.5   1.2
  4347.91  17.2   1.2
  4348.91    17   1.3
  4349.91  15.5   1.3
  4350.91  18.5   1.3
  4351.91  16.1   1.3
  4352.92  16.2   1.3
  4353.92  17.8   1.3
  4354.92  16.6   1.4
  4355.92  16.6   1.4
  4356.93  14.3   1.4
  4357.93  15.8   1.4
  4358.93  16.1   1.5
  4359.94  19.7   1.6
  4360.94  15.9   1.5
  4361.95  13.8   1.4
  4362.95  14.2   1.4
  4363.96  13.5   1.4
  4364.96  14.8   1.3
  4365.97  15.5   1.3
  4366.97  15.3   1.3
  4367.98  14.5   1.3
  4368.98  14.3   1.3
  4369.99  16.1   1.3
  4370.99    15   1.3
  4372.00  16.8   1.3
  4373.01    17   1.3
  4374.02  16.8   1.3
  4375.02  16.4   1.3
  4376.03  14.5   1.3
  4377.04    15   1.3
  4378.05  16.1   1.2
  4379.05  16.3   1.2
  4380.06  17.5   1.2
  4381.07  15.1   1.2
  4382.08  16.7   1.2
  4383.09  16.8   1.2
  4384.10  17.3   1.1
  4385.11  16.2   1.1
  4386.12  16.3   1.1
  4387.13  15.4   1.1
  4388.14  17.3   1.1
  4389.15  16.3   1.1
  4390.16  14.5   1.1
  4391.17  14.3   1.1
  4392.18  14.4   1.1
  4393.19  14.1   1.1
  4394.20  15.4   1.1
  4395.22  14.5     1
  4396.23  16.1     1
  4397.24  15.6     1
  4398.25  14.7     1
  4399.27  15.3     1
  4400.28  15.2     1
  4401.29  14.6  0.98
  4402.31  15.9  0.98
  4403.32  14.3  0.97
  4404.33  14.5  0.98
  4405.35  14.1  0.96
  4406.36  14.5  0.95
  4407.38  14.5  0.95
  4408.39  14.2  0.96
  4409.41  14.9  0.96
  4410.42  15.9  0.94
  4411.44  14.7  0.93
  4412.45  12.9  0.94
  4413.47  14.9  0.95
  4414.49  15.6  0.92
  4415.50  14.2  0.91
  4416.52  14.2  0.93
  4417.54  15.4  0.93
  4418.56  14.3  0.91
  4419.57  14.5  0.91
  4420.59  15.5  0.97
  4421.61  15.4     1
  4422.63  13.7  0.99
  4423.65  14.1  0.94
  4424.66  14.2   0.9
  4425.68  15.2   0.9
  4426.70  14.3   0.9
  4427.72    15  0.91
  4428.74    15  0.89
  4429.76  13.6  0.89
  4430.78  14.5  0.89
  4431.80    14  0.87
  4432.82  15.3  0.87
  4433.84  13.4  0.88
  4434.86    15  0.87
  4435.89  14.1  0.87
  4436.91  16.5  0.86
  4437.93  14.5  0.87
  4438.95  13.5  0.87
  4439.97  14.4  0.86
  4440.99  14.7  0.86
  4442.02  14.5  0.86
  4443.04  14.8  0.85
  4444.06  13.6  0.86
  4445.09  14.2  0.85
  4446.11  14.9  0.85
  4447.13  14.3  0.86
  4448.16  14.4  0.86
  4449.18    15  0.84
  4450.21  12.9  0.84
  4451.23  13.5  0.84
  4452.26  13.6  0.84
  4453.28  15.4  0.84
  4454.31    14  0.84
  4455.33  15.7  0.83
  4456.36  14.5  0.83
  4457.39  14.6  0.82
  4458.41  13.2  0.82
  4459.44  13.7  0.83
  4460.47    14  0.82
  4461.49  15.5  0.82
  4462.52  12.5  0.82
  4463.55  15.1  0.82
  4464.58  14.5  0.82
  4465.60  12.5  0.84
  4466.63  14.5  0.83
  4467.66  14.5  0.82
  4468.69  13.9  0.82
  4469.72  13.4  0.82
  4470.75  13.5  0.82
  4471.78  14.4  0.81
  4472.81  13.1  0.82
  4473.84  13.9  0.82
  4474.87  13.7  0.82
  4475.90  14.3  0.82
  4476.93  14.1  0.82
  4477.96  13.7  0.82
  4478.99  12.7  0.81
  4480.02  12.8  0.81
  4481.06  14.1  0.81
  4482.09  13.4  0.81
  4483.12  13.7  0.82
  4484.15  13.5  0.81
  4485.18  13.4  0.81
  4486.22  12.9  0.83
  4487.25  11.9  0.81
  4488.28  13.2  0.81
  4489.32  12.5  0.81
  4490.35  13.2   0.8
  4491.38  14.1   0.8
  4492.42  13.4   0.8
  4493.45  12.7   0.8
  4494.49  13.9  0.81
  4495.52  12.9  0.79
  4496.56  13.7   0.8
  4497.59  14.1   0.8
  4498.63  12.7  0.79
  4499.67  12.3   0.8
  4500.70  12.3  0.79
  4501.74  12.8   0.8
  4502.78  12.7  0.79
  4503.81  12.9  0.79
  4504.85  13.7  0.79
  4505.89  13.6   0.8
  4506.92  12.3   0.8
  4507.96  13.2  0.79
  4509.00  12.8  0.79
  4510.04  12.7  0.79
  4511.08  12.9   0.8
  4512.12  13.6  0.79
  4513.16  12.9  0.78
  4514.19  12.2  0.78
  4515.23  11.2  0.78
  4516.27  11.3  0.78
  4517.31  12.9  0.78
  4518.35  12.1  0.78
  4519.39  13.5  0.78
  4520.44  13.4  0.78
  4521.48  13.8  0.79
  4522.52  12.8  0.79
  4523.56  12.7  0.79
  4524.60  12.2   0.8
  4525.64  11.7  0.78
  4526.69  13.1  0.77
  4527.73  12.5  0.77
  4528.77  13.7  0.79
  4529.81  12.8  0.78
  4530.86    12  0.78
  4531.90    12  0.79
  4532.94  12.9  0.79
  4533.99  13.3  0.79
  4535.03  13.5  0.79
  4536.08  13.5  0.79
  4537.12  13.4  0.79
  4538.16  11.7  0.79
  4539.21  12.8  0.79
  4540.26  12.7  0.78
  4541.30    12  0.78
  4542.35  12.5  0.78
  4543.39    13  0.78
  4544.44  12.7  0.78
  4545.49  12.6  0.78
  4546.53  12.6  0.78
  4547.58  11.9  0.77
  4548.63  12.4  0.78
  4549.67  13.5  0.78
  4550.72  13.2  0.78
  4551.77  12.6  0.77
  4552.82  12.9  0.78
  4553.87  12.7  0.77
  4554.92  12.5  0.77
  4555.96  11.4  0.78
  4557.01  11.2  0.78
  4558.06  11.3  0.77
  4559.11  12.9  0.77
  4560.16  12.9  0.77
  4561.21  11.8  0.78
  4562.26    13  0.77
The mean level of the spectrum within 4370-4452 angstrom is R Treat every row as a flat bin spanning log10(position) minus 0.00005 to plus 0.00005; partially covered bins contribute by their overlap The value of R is 15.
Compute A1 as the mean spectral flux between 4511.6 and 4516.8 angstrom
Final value 12.3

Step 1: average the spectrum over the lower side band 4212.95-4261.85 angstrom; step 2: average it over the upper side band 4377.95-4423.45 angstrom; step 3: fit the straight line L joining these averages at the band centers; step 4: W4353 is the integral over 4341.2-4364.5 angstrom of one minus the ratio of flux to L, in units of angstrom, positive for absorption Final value -1.53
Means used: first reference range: 15.1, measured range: 16.2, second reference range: 15.2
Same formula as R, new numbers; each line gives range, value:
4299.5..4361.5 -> 16.1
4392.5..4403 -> 15.1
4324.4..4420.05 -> 15.6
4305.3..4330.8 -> 16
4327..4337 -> 15.5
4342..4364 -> 16.2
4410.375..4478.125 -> 14.3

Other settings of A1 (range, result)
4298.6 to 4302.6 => 15.6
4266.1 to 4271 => 15.3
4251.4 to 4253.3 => 15.2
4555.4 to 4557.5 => 11.4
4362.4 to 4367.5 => 14.7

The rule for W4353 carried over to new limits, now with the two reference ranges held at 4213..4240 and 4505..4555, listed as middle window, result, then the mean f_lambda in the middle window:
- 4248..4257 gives -0.1 angstrom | 15.1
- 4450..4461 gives -0.7 angstrom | 14.1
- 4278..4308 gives -1.4 angstrom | 15.3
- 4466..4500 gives -0.9 angstrom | 13.5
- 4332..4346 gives -1.5 angstrom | 15.7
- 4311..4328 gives -1.9 angstrom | 16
